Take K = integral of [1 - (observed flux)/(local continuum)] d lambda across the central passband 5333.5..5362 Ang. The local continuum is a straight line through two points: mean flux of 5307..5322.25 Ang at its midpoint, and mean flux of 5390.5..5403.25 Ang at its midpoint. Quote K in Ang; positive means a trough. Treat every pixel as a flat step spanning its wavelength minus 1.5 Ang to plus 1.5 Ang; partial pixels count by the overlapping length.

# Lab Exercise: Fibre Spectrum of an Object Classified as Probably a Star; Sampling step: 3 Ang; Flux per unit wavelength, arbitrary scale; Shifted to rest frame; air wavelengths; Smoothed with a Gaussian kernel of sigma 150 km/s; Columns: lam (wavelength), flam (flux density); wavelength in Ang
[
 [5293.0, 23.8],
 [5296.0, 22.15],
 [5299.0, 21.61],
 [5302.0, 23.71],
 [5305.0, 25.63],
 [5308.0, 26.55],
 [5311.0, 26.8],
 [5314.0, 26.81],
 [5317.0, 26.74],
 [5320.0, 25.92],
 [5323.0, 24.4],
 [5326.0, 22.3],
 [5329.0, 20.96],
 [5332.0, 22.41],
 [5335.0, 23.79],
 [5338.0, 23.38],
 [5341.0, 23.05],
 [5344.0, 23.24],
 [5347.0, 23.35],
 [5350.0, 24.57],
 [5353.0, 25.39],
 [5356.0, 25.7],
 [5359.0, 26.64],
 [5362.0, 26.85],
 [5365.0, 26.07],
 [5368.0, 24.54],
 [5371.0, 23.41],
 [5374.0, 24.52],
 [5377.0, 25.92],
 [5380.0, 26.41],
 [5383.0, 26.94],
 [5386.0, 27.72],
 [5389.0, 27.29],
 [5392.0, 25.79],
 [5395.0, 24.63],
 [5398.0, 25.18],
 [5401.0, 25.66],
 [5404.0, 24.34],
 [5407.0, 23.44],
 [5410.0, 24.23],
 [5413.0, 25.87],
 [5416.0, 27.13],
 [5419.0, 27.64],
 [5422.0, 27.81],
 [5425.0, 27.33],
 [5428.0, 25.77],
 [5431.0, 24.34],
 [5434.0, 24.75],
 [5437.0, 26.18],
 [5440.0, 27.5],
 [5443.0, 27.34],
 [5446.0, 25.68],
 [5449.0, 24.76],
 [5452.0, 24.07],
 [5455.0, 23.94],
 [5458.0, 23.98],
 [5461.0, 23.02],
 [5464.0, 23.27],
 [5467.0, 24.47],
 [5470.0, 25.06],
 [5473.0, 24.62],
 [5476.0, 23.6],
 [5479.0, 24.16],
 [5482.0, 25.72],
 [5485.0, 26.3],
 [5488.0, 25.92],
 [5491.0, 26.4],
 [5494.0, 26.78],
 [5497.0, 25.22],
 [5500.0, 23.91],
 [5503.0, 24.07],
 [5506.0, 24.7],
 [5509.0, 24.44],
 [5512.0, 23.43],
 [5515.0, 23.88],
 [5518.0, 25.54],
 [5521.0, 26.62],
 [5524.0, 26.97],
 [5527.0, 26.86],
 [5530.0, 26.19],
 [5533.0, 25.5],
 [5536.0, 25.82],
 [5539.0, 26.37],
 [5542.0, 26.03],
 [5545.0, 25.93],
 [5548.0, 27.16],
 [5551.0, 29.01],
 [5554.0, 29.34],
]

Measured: 1.64 Ang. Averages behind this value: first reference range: 26.5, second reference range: 25.3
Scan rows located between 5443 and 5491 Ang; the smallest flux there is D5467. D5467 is 23.02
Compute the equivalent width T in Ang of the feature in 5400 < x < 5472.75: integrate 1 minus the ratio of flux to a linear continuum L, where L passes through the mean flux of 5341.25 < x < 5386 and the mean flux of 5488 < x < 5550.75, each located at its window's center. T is 0.4 Ang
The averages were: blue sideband 25.3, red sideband 25.7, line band 25.3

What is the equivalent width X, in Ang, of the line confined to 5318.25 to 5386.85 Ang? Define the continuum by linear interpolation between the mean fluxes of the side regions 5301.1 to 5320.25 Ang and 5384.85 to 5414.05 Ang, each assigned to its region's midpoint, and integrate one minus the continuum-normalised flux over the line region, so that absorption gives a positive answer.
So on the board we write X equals 2.9 Ang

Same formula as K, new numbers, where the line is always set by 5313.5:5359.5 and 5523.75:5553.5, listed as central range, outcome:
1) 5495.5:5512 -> 1.2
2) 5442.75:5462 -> 0.8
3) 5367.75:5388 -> -0.9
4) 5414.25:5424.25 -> -0.9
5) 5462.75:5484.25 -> 1.1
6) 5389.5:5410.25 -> 0.0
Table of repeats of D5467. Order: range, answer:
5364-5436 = 23.41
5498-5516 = 23.43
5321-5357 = 20.96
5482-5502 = 23.91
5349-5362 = 24.57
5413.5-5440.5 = 24.34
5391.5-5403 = 24.63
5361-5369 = 24.54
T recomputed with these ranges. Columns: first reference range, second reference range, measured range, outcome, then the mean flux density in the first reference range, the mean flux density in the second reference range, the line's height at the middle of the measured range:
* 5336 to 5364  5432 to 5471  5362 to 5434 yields -2.7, 24.7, 24.9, 24.8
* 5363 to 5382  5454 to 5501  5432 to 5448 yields -0.8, 25.2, 24.8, 25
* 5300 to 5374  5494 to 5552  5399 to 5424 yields -0.7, 24.7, 25.7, 25.1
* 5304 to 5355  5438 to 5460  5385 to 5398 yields -0.7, 24.4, 25.3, 24.9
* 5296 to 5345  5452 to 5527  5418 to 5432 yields -1.2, 24.2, 24.9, 24.6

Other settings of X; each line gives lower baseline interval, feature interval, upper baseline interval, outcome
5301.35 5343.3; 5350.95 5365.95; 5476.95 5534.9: -0.88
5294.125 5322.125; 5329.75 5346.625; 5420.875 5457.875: 1.42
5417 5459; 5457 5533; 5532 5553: 3.62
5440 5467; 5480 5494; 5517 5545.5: -0.42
